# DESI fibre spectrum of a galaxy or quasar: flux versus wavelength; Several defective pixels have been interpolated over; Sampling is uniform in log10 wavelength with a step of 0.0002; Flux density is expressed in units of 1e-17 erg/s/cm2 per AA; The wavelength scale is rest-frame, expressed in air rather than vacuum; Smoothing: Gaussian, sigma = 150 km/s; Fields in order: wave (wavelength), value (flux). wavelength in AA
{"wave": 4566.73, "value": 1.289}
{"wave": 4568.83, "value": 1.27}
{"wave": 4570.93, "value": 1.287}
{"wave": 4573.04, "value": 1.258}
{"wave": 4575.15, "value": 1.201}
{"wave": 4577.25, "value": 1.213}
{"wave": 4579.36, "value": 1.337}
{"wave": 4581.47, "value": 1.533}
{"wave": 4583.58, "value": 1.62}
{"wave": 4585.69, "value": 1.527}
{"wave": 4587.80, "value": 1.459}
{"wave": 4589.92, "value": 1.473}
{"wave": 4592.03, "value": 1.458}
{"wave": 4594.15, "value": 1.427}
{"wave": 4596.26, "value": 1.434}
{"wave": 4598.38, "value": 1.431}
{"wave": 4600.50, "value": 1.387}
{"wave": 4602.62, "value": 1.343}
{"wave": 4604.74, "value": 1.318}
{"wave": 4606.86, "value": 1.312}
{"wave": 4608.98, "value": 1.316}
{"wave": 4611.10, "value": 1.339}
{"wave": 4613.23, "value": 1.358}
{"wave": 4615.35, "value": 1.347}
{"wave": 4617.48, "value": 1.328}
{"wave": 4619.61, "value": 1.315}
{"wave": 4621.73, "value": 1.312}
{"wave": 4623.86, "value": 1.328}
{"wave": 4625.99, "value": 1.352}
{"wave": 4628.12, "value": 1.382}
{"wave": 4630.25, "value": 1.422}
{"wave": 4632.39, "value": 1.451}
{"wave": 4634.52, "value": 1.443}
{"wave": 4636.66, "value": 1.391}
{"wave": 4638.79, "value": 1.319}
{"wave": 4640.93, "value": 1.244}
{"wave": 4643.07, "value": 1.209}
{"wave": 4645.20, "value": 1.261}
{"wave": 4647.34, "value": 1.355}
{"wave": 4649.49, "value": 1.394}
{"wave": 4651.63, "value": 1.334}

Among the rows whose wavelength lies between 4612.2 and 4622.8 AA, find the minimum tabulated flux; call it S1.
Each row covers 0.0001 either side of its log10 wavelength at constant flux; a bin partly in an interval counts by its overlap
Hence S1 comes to 1.312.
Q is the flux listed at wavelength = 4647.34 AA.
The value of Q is 1.355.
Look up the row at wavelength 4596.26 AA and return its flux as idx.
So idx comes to 1.434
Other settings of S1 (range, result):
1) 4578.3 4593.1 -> 1.337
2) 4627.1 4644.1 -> 1.209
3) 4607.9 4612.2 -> 1.316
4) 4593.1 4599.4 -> 1.427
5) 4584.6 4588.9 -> 1.459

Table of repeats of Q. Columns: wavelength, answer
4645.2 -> 1.261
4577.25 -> 1.213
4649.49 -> 1.394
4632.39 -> 1.451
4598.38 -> 1.431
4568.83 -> 1.27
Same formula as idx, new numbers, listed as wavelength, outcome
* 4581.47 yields 1.533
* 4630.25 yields 1.422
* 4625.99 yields 1.352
